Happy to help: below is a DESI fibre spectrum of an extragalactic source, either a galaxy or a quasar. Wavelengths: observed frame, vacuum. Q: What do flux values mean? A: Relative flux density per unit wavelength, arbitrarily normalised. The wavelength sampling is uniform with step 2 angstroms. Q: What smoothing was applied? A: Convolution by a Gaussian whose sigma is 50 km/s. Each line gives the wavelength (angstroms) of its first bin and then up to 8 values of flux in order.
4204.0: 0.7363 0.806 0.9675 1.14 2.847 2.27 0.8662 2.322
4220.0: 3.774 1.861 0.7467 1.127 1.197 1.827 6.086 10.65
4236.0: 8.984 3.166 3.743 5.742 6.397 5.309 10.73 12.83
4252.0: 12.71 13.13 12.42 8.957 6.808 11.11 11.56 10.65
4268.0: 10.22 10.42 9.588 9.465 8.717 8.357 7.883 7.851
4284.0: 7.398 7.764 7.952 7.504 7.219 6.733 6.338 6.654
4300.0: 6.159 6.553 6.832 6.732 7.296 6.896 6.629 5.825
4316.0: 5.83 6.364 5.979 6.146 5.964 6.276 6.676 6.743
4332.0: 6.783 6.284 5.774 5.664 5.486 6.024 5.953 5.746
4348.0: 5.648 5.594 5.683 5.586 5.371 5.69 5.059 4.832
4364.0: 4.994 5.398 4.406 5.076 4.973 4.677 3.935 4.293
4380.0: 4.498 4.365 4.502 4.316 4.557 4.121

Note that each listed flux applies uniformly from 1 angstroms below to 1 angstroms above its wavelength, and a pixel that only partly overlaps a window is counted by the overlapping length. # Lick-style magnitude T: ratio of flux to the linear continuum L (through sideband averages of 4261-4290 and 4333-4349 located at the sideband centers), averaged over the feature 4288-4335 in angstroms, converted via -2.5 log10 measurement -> 0.11 mag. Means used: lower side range 9.15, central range 6.57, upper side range 5.82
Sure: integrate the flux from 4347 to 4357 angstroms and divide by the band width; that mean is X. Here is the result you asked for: 5.58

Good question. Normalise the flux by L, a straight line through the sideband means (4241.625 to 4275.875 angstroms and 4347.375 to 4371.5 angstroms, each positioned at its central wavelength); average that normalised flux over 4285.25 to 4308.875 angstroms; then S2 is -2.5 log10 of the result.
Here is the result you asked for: 0.17 mag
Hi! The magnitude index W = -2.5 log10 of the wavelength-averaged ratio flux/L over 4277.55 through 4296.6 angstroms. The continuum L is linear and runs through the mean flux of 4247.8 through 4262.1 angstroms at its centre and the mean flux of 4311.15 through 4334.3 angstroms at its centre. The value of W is 0.18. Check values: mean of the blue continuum 11.1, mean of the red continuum 6.29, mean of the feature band 7.5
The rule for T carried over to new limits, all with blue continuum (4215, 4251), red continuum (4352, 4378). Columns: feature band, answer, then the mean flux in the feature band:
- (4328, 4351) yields -0.205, 6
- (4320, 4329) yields -0.249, 6.23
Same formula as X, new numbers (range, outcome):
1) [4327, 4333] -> 6.73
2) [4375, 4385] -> 4.32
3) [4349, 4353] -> 5.64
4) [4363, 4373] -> 4.97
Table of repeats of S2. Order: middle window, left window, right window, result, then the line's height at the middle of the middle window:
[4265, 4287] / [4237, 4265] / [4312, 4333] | -0.12 mag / 7.98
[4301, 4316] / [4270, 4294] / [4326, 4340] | 0.09 mag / 7.19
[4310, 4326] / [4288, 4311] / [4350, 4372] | 0.03 mag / 6.37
